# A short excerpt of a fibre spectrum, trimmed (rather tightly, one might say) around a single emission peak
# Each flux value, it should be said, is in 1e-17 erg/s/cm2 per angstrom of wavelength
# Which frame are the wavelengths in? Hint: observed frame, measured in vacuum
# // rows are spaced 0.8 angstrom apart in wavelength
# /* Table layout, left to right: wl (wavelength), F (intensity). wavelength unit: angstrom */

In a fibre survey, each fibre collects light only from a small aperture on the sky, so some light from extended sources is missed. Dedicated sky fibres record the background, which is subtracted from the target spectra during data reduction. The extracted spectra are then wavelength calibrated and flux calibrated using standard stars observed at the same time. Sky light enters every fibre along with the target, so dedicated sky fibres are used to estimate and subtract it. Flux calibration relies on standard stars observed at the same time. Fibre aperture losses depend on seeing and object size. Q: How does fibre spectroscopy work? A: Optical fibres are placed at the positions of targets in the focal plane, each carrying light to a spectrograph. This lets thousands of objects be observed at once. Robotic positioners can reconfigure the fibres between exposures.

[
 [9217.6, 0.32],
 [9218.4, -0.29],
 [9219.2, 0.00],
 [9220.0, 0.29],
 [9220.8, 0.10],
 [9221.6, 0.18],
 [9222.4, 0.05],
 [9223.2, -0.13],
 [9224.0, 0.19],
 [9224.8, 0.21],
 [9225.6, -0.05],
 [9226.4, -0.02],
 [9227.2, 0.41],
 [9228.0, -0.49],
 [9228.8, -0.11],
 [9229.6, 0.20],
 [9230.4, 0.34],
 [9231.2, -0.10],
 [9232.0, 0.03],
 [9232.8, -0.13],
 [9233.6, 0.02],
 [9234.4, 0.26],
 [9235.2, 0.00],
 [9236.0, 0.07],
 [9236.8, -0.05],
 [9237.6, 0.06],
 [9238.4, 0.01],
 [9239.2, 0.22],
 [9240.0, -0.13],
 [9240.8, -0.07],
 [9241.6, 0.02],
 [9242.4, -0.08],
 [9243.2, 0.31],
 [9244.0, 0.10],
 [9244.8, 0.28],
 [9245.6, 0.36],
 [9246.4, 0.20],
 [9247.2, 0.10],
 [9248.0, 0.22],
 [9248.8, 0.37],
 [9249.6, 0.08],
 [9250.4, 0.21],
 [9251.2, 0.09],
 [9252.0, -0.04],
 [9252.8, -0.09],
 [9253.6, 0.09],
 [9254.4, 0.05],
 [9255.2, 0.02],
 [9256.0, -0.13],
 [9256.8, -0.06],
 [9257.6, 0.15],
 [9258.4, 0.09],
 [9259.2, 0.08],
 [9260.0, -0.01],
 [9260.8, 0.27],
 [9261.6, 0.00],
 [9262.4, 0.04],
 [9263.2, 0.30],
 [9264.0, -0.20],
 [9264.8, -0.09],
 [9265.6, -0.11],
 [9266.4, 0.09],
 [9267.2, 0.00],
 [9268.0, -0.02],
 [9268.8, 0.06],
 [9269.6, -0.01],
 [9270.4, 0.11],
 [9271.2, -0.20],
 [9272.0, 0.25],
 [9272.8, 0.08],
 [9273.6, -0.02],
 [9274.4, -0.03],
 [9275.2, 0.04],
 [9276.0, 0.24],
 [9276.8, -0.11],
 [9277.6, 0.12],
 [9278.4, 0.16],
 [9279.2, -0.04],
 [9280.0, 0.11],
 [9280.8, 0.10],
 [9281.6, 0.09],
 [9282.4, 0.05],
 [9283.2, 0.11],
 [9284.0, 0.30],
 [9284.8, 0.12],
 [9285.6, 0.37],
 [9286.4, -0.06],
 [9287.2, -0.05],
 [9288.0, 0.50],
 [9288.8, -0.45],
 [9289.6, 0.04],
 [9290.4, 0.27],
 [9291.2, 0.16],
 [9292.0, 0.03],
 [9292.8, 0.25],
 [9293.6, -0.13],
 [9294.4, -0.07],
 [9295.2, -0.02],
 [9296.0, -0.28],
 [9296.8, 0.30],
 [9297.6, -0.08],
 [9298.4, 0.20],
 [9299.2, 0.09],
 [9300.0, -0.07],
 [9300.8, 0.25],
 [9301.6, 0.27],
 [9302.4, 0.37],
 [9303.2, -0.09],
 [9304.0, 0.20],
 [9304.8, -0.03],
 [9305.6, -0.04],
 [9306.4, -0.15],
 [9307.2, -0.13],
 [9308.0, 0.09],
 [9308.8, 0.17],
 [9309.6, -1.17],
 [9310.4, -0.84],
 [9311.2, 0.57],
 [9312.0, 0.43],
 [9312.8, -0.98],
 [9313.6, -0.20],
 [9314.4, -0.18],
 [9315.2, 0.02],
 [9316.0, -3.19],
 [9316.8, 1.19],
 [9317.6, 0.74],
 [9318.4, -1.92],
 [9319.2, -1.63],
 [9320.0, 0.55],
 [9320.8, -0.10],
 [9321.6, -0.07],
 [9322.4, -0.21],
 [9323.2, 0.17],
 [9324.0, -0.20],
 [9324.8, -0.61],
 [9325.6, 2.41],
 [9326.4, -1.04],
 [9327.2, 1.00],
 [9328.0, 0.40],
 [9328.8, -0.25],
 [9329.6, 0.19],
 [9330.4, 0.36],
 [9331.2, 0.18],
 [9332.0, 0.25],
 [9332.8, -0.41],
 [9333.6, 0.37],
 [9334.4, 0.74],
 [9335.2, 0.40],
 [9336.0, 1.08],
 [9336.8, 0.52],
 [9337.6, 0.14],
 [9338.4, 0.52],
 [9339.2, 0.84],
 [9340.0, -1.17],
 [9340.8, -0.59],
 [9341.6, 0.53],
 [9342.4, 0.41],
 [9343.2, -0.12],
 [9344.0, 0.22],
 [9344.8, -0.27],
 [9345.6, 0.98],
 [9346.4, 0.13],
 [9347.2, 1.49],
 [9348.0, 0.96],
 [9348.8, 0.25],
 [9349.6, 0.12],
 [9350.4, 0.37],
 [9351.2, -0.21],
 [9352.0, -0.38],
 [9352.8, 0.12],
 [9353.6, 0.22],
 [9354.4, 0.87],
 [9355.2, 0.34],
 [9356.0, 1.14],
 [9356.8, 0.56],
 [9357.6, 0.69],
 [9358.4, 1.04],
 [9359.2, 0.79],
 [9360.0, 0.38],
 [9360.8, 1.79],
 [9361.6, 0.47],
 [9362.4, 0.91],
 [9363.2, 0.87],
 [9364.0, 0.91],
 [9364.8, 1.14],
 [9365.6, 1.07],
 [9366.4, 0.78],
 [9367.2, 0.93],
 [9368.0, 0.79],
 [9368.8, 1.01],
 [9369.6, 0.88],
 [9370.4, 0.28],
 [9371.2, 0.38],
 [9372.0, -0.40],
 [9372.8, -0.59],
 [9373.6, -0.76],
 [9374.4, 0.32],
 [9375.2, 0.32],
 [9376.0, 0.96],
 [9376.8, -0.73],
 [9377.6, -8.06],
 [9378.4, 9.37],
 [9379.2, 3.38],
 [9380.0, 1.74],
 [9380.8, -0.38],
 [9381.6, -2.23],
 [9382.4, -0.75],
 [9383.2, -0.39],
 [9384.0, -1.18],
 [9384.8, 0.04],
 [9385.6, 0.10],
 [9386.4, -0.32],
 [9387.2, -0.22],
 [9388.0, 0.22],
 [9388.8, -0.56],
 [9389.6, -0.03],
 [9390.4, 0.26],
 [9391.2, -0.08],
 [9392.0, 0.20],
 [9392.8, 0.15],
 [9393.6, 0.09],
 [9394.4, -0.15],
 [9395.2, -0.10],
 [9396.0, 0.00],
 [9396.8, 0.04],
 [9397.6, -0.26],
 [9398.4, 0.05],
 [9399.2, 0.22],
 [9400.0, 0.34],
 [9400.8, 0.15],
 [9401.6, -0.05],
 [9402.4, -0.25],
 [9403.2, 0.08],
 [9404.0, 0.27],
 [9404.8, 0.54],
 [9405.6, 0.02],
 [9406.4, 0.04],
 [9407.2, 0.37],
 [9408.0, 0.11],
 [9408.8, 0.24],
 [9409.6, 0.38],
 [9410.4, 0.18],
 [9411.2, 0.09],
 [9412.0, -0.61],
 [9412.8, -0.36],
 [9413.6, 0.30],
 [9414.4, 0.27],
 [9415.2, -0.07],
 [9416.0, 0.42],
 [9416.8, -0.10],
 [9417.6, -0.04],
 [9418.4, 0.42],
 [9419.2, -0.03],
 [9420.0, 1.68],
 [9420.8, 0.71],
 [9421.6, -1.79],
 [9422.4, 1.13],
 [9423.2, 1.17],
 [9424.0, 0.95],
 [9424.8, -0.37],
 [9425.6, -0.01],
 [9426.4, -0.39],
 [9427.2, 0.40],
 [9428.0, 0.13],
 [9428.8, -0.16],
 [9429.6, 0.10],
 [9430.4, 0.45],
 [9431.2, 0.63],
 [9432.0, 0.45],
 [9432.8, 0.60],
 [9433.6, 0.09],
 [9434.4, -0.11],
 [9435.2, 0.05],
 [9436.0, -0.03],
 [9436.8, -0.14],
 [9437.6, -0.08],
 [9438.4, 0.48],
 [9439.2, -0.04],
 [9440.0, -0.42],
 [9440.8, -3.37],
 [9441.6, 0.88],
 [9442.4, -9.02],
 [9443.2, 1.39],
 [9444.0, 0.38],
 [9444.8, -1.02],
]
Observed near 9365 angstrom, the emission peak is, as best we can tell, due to [O II] 3727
